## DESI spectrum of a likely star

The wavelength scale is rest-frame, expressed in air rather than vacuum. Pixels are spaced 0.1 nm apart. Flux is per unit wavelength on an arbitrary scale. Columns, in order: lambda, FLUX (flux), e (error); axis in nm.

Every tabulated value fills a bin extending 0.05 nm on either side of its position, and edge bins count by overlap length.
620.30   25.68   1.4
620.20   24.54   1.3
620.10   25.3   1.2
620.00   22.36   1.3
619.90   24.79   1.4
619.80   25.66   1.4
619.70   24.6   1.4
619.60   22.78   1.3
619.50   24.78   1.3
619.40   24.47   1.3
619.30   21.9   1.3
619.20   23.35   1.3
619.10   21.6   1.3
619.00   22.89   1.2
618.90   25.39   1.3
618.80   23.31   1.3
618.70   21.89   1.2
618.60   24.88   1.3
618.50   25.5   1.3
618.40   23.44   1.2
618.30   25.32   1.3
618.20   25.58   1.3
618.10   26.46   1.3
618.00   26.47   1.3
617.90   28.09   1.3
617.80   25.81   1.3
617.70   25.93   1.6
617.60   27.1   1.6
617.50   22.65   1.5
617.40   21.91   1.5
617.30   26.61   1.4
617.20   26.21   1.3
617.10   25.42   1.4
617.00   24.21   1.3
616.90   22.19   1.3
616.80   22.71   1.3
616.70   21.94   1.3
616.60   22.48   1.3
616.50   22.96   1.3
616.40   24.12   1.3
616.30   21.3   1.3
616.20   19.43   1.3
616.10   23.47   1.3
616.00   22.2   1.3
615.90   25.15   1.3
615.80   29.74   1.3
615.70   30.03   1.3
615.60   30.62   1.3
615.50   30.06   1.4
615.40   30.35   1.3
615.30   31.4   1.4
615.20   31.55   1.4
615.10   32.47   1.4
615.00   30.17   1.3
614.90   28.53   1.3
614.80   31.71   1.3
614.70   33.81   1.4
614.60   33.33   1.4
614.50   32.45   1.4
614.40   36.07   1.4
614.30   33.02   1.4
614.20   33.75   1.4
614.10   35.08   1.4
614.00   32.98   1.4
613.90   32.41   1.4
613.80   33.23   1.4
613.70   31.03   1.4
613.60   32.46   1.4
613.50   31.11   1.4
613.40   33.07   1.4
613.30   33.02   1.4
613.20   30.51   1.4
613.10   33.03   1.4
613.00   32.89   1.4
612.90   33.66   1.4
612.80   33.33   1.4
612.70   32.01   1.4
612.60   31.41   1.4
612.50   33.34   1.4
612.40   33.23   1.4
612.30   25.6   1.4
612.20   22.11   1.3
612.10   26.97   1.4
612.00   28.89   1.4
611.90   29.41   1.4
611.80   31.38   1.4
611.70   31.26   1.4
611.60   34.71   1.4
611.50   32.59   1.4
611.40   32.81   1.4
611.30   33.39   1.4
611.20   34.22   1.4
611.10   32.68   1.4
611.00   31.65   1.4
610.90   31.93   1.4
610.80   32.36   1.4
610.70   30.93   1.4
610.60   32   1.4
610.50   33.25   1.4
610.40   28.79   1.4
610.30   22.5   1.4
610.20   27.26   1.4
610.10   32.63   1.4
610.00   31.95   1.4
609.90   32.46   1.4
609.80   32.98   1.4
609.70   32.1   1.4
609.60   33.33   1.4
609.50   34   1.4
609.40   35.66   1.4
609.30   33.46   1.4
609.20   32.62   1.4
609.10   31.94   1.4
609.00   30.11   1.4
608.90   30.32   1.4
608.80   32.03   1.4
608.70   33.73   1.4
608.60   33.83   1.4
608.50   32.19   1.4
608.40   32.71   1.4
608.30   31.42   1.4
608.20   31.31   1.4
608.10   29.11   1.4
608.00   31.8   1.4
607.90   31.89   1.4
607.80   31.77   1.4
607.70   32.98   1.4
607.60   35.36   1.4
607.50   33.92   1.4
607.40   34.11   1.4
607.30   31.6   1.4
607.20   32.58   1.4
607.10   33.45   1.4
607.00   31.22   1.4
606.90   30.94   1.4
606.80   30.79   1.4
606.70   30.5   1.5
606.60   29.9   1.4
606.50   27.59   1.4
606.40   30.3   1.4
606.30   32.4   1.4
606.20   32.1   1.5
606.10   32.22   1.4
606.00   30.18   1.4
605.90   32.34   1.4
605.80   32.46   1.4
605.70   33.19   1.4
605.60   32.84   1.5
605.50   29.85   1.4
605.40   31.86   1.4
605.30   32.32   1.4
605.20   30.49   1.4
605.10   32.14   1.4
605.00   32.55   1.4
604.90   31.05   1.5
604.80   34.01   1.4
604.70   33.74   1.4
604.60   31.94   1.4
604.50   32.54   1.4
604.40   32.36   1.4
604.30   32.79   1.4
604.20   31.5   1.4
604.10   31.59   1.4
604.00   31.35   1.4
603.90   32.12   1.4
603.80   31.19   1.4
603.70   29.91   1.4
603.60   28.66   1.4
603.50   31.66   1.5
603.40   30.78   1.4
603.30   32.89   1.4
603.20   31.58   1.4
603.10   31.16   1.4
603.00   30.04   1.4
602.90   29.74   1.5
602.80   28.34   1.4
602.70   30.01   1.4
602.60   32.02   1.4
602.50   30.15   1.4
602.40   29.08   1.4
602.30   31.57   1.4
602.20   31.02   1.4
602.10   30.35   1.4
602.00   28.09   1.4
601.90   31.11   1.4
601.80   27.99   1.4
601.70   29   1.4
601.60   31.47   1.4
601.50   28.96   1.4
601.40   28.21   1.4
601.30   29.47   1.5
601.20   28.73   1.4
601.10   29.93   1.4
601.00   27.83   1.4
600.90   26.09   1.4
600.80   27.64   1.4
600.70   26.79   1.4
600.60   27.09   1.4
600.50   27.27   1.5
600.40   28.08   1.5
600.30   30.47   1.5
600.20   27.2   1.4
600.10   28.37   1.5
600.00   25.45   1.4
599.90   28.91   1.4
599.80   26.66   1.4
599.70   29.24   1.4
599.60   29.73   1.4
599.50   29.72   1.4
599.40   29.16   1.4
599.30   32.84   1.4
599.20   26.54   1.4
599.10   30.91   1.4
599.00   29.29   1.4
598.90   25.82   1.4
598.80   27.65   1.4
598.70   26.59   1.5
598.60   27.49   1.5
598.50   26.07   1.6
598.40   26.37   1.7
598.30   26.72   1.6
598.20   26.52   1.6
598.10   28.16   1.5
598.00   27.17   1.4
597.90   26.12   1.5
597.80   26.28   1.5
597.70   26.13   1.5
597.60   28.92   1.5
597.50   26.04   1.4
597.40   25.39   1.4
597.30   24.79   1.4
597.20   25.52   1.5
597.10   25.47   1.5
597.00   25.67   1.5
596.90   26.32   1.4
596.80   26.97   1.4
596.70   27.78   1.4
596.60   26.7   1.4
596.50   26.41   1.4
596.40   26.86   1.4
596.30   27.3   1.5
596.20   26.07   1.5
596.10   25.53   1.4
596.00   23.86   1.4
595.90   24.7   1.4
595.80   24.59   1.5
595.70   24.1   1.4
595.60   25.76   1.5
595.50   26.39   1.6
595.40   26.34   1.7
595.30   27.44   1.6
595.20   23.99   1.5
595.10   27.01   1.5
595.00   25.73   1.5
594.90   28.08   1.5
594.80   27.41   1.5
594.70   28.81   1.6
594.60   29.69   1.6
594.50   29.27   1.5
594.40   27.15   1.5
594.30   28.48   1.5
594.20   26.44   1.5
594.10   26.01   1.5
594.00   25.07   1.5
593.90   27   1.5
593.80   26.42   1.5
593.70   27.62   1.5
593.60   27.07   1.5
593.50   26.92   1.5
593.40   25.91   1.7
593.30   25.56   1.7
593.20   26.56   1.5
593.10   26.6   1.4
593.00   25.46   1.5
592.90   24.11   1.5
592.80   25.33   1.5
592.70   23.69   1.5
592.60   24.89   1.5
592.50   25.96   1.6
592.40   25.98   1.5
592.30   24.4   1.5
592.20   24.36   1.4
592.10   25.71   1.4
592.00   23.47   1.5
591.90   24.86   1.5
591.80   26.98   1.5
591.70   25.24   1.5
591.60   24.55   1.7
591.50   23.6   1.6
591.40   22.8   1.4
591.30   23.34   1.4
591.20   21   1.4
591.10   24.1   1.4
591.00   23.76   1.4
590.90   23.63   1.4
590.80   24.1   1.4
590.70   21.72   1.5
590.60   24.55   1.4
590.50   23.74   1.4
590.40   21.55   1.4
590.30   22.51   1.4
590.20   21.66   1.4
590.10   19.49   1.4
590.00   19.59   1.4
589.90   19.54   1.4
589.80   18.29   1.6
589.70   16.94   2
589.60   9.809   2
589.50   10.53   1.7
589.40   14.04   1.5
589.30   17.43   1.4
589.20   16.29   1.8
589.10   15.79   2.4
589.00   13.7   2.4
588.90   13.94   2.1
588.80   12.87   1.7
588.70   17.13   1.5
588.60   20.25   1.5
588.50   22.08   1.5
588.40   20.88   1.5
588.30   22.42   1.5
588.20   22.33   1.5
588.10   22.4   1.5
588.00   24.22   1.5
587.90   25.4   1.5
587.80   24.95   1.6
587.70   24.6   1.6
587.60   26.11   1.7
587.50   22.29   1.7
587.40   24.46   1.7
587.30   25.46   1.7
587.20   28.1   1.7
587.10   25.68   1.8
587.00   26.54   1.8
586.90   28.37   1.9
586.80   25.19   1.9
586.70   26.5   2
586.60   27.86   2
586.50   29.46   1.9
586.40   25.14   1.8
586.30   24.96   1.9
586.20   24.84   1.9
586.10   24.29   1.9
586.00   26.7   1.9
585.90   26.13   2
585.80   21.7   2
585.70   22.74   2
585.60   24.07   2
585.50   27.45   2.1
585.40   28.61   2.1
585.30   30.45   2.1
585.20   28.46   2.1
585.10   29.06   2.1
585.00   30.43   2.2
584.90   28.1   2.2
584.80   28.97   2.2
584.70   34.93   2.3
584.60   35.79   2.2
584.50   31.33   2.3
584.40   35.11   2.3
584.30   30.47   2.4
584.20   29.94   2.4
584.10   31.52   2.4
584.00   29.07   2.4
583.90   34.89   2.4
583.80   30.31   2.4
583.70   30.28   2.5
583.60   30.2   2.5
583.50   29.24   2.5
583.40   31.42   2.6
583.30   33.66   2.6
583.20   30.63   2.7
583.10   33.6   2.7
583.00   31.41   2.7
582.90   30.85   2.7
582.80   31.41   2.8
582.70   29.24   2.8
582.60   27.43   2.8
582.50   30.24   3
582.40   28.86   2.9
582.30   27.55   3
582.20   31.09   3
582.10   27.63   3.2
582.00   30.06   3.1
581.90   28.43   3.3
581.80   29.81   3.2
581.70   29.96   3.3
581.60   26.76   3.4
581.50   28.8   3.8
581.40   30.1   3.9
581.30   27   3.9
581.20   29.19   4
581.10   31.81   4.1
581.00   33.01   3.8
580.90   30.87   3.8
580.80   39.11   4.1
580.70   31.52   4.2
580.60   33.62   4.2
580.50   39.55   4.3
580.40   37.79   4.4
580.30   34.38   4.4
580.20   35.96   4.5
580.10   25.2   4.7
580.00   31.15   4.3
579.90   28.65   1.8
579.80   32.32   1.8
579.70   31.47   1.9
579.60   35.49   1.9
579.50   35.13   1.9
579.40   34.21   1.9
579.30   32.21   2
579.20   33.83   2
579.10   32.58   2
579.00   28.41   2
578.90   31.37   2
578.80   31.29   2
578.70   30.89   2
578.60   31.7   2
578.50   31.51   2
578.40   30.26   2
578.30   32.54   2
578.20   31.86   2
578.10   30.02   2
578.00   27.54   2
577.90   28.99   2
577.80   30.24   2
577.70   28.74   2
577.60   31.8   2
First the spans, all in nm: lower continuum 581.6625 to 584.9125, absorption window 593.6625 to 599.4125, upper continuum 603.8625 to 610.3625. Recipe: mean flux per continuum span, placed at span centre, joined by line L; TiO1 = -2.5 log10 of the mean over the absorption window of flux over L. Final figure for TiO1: 0.17 mag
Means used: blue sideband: 30.7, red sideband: 31.9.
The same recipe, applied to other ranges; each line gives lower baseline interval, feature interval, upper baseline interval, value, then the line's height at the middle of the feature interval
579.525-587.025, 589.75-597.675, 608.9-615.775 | 0.210 mag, 30.6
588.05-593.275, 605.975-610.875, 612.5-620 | -0.226 mag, 25.8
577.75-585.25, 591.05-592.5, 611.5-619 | 0.239 mag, 30.4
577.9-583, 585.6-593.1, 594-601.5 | 0.273 mag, 29.1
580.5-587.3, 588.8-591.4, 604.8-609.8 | 0.490 mag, 30.1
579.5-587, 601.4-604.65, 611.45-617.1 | -0.033 mag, 29.8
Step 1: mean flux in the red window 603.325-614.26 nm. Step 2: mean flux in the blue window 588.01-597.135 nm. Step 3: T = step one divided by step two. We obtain 1.3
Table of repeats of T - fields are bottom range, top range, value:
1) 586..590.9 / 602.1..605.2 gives 1.44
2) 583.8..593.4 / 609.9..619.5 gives 1.18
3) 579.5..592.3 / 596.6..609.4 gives 1.13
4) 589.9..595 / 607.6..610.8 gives 1.27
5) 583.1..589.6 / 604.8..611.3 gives 1.25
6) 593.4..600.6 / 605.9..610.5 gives 1.17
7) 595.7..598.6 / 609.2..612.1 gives 1.21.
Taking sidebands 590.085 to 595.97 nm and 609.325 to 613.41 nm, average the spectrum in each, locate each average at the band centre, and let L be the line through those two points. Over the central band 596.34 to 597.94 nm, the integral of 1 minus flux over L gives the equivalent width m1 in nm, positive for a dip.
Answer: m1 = 0.019 nm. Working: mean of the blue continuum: 25.3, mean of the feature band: 26.3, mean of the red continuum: 31.5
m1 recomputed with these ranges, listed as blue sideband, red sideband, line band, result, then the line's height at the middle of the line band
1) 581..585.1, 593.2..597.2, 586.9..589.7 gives 0.81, 28.7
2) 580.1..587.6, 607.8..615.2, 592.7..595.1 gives 0.28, 30.4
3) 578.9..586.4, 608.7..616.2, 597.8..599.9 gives 0.20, 30.9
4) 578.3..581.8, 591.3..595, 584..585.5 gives -0.05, 29.8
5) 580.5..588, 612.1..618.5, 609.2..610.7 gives -0.15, 28.7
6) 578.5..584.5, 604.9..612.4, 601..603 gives 0.11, 31.5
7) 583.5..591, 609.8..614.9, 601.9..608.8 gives -0.44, 29.6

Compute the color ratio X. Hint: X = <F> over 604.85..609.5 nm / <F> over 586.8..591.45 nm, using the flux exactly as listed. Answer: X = 1.5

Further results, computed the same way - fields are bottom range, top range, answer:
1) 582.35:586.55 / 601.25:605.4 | 1.05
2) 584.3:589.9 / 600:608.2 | 1.29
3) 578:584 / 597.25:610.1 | 0.97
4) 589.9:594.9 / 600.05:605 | 1.21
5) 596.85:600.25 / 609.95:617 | 1.10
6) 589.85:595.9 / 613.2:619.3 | 1.10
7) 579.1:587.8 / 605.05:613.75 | 1.07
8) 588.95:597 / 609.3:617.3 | 1.25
